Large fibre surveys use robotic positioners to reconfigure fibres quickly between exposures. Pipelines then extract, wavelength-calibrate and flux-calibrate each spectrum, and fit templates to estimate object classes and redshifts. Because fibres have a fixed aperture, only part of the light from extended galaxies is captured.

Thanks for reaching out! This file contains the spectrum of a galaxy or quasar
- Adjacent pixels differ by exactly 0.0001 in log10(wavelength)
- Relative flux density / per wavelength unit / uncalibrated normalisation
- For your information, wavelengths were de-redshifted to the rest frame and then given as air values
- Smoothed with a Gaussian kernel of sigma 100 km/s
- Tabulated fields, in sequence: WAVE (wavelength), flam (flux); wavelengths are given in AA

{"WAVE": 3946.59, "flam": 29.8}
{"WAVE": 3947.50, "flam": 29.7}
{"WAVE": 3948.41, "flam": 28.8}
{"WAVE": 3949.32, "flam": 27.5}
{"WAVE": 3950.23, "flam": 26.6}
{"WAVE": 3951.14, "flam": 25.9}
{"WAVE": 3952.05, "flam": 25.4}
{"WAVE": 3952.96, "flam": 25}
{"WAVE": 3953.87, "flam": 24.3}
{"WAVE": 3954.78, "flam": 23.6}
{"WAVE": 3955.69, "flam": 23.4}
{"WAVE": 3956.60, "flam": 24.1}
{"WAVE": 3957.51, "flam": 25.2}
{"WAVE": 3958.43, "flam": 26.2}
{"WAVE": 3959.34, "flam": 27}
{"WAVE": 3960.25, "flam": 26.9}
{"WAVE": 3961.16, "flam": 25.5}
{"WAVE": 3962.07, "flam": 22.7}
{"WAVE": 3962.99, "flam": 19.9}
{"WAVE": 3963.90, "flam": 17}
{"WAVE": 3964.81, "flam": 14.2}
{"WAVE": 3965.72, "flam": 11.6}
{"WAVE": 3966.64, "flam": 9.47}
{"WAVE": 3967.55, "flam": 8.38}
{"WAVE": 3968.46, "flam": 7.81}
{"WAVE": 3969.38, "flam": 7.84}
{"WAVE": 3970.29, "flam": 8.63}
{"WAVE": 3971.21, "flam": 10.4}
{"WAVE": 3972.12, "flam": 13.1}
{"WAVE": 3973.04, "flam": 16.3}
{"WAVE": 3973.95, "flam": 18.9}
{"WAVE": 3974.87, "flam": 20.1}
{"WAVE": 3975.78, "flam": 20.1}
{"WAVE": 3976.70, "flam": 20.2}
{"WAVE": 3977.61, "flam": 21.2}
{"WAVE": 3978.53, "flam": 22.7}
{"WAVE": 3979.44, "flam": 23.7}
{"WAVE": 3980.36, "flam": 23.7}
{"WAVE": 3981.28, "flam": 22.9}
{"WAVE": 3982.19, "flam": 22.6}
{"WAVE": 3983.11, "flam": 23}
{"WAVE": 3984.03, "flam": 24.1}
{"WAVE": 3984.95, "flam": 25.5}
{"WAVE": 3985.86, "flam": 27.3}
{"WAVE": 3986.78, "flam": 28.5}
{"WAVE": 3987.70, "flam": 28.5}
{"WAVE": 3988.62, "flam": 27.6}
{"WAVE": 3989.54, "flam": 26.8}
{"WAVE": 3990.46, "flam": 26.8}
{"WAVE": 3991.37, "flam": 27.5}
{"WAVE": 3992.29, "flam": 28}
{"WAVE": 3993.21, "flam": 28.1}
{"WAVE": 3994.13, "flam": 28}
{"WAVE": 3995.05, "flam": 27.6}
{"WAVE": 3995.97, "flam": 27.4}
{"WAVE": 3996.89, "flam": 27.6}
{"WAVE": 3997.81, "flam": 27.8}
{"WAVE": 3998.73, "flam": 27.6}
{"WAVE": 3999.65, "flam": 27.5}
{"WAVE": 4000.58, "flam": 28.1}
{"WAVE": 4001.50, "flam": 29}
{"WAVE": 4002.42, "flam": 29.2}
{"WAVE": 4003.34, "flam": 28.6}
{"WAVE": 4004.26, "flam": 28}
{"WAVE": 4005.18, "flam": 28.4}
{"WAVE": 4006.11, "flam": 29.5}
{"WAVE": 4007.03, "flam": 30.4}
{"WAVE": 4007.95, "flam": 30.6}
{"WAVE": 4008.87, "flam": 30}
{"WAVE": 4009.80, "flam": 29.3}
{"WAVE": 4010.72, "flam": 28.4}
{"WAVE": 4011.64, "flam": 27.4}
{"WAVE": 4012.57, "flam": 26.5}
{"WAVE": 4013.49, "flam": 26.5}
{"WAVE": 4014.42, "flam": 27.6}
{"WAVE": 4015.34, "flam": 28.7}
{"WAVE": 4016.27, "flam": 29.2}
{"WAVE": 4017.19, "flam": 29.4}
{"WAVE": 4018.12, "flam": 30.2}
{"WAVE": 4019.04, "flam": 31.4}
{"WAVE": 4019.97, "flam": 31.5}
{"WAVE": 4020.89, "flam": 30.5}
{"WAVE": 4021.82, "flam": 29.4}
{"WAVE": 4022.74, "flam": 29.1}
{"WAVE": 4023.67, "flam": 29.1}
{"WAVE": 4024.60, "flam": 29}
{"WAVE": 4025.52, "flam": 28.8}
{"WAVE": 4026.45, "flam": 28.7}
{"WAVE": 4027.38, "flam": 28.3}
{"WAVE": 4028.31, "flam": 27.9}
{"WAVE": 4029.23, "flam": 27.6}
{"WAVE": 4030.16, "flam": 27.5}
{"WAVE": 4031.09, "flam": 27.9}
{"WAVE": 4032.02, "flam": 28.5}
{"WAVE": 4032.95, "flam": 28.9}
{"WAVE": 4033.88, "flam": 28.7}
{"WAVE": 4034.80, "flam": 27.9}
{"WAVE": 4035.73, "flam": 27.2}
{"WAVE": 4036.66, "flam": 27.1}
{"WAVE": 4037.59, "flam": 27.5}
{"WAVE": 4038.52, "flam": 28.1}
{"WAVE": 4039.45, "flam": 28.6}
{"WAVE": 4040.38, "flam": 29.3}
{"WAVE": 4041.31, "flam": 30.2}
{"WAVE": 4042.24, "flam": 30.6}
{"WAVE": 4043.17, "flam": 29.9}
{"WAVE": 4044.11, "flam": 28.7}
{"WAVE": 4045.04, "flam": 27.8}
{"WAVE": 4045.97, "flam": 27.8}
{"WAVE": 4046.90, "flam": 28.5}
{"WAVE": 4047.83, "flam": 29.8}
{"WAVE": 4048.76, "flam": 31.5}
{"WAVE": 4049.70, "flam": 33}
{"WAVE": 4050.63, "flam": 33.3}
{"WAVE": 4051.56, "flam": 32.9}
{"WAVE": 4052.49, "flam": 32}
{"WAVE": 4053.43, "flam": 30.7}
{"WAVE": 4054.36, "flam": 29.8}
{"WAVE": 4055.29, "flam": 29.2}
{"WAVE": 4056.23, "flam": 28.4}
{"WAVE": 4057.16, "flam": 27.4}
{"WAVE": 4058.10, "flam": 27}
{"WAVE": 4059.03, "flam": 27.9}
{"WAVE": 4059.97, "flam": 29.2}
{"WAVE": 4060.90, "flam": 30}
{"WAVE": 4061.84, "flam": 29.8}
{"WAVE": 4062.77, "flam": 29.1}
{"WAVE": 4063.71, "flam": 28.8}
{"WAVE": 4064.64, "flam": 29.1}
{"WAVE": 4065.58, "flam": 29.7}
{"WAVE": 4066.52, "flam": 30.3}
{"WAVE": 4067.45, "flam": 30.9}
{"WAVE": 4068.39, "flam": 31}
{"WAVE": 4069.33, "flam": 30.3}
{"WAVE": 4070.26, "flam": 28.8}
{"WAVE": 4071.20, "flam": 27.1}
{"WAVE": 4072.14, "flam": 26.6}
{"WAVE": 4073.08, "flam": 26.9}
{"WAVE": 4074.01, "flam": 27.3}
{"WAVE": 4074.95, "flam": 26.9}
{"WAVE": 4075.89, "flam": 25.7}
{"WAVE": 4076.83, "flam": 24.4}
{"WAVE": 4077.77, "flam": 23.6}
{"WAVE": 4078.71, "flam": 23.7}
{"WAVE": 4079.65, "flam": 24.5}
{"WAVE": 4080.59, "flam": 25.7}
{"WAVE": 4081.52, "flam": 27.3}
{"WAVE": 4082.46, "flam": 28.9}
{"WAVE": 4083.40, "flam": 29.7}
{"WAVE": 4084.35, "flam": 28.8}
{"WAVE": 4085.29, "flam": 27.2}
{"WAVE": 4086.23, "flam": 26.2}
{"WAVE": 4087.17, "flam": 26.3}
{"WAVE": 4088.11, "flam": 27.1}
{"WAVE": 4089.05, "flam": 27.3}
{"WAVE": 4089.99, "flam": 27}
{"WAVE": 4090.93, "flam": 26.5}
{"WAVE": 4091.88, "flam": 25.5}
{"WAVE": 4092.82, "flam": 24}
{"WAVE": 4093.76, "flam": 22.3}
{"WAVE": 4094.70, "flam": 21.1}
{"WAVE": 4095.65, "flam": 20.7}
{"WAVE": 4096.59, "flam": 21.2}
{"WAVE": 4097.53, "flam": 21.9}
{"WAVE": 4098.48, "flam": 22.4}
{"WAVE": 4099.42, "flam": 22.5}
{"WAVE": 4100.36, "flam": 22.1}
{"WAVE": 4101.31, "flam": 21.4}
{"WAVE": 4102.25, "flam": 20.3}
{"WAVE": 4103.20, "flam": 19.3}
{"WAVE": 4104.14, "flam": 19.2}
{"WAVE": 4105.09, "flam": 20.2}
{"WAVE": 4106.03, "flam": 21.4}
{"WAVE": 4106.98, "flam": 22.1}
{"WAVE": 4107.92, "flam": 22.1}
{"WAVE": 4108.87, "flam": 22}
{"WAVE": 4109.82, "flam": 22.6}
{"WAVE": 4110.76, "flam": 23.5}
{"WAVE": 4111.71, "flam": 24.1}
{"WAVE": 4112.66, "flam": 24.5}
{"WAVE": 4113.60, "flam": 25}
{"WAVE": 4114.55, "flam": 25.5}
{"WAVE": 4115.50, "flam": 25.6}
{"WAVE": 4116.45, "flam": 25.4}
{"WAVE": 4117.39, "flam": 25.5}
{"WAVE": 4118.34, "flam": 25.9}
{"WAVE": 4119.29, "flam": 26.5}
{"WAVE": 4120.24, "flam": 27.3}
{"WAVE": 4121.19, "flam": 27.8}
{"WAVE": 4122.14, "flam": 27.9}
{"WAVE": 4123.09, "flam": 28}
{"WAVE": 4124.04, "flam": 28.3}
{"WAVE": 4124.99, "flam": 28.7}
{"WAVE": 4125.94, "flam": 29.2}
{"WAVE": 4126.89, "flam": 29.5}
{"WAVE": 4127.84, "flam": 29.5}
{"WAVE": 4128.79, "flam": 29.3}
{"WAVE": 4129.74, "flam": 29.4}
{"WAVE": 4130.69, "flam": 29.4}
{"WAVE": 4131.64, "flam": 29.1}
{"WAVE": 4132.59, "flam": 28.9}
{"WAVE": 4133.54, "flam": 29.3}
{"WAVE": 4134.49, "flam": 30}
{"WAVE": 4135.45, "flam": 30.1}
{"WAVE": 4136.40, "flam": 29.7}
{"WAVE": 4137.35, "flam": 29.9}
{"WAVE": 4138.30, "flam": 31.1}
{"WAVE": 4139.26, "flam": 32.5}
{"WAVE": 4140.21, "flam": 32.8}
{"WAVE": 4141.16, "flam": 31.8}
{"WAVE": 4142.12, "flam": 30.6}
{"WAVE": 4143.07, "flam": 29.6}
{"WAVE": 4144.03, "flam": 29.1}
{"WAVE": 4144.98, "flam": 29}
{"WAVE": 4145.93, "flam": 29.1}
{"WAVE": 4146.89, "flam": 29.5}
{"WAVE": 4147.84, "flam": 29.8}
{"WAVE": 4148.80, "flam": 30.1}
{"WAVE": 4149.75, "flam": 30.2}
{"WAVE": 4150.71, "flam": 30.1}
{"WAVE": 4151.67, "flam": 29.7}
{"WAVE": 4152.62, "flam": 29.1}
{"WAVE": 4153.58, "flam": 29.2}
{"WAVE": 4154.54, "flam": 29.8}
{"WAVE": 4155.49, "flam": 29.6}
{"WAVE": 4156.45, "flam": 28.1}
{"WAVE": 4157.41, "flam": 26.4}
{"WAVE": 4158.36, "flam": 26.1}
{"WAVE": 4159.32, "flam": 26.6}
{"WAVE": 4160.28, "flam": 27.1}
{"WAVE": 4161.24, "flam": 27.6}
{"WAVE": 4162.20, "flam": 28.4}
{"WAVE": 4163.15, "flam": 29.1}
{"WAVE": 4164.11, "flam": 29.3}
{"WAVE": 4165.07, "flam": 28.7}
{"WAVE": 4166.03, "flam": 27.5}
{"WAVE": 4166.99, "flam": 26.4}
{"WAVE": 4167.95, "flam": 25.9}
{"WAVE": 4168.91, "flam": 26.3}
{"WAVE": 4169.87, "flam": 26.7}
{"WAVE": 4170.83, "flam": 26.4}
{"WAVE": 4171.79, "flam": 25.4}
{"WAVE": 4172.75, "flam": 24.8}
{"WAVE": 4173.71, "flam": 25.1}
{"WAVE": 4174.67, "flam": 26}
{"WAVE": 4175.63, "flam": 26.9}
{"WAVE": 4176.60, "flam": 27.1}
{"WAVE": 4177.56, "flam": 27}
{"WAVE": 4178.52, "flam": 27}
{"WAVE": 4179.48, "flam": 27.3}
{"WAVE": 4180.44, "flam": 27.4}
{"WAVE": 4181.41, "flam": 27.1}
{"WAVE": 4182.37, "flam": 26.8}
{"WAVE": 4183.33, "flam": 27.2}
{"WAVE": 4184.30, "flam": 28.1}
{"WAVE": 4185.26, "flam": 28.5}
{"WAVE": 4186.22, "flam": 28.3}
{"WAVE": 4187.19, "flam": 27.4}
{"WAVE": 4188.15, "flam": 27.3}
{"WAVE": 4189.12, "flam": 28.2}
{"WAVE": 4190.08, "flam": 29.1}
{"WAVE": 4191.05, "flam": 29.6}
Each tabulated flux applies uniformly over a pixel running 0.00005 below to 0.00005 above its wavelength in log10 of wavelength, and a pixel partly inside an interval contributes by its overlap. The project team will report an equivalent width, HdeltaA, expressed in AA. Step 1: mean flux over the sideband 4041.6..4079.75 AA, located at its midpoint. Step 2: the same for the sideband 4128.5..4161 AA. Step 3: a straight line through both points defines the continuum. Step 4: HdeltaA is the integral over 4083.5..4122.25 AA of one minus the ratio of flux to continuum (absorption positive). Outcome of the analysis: 6.8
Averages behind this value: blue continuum 28.8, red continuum 29.5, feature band 24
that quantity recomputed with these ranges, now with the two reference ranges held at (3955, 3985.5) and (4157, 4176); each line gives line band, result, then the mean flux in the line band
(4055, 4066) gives -2.9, 28.8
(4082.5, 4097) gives -1.0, 25.5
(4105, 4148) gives -3.9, 27.6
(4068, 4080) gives -1.8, 26.7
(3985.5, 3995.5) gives -3.8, 27.7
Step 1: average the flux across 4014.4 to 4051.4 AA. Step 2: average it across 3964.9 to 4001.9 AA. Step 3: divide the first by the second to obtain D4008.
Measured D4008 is 1.33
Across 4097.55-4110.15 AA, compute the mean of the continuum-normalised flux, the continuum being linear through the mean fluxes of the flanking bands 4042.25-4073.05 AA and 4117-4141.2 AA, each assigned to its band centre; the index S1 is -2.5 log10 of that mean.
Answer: 0.34 mag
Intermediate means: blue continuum 29.5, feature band 21.3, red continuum 29.1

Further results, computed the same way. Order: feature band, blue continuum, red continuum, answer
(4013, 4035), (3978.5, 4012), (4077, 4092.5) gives -0.07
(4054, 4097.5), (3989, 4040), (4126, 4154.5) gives 0.08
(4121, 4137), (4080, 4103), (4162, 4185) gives -0.13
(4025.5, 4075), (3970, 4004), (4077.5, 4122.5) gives -0.19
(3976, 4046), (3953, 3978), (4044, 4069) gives -0.16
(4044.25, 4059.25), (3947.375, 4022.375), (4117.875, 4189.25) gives -0.15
